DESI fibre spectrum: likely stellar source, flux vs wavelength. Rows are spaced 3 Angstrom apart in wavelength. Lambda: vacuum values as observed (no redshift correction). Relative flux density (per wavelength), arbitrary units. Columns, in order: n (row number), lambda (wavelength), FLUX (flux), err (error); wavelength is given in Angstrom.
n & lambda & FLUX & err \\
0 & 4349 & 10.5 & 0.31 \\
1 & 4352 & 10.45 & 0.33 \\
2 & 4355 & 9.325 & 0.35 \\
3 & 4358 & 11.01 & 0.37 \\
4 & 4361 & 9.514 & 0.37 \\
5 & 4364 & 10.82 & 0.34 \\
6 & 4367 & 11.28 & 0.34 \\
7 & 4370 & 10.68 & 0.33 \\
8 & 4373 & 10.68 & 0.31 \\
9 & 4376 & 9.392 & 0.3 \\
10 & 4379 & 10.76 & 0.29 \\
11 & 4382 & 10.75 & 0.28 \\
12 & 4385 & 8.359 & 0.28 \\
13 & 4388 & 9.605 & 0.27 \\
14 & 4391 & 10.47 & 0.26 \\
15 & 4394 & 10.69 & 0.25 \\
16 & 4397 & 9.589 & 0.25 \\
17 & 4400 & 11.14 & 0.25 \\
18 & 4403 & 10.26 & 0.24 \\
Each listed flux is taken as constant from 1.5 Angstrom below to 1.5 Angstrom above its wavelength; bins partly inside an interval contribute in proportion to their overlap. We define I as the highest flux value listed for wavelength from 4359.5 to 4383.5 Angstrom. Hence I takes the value 11.28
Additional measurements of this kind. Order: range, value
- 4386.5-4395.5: 10.69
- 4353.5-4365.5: 11.01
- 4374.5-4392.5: 10.76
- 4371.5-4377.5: 10.68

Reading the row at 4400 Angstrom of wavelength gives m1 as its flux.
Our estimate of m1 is 11.14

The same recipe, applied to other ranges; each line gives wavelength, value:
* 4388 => 9.605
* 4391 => 10.47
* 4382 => 10.75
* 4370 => 10.68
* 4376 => 9.392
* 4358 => 11.01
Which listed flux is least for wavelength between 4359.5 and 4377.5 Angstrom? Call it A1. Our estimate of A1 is 9.392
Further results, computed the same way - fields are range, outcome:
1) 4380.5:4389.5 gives 8.359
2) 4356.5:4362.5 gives 9.514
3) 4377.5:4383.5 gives 10.75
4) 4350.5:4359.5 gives 9.325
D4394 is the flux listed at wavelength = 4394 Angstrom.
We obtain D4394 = 10.69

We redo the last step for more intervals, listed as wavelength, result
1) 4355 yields 9.325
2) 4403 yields 10.26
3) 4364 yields 10.82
